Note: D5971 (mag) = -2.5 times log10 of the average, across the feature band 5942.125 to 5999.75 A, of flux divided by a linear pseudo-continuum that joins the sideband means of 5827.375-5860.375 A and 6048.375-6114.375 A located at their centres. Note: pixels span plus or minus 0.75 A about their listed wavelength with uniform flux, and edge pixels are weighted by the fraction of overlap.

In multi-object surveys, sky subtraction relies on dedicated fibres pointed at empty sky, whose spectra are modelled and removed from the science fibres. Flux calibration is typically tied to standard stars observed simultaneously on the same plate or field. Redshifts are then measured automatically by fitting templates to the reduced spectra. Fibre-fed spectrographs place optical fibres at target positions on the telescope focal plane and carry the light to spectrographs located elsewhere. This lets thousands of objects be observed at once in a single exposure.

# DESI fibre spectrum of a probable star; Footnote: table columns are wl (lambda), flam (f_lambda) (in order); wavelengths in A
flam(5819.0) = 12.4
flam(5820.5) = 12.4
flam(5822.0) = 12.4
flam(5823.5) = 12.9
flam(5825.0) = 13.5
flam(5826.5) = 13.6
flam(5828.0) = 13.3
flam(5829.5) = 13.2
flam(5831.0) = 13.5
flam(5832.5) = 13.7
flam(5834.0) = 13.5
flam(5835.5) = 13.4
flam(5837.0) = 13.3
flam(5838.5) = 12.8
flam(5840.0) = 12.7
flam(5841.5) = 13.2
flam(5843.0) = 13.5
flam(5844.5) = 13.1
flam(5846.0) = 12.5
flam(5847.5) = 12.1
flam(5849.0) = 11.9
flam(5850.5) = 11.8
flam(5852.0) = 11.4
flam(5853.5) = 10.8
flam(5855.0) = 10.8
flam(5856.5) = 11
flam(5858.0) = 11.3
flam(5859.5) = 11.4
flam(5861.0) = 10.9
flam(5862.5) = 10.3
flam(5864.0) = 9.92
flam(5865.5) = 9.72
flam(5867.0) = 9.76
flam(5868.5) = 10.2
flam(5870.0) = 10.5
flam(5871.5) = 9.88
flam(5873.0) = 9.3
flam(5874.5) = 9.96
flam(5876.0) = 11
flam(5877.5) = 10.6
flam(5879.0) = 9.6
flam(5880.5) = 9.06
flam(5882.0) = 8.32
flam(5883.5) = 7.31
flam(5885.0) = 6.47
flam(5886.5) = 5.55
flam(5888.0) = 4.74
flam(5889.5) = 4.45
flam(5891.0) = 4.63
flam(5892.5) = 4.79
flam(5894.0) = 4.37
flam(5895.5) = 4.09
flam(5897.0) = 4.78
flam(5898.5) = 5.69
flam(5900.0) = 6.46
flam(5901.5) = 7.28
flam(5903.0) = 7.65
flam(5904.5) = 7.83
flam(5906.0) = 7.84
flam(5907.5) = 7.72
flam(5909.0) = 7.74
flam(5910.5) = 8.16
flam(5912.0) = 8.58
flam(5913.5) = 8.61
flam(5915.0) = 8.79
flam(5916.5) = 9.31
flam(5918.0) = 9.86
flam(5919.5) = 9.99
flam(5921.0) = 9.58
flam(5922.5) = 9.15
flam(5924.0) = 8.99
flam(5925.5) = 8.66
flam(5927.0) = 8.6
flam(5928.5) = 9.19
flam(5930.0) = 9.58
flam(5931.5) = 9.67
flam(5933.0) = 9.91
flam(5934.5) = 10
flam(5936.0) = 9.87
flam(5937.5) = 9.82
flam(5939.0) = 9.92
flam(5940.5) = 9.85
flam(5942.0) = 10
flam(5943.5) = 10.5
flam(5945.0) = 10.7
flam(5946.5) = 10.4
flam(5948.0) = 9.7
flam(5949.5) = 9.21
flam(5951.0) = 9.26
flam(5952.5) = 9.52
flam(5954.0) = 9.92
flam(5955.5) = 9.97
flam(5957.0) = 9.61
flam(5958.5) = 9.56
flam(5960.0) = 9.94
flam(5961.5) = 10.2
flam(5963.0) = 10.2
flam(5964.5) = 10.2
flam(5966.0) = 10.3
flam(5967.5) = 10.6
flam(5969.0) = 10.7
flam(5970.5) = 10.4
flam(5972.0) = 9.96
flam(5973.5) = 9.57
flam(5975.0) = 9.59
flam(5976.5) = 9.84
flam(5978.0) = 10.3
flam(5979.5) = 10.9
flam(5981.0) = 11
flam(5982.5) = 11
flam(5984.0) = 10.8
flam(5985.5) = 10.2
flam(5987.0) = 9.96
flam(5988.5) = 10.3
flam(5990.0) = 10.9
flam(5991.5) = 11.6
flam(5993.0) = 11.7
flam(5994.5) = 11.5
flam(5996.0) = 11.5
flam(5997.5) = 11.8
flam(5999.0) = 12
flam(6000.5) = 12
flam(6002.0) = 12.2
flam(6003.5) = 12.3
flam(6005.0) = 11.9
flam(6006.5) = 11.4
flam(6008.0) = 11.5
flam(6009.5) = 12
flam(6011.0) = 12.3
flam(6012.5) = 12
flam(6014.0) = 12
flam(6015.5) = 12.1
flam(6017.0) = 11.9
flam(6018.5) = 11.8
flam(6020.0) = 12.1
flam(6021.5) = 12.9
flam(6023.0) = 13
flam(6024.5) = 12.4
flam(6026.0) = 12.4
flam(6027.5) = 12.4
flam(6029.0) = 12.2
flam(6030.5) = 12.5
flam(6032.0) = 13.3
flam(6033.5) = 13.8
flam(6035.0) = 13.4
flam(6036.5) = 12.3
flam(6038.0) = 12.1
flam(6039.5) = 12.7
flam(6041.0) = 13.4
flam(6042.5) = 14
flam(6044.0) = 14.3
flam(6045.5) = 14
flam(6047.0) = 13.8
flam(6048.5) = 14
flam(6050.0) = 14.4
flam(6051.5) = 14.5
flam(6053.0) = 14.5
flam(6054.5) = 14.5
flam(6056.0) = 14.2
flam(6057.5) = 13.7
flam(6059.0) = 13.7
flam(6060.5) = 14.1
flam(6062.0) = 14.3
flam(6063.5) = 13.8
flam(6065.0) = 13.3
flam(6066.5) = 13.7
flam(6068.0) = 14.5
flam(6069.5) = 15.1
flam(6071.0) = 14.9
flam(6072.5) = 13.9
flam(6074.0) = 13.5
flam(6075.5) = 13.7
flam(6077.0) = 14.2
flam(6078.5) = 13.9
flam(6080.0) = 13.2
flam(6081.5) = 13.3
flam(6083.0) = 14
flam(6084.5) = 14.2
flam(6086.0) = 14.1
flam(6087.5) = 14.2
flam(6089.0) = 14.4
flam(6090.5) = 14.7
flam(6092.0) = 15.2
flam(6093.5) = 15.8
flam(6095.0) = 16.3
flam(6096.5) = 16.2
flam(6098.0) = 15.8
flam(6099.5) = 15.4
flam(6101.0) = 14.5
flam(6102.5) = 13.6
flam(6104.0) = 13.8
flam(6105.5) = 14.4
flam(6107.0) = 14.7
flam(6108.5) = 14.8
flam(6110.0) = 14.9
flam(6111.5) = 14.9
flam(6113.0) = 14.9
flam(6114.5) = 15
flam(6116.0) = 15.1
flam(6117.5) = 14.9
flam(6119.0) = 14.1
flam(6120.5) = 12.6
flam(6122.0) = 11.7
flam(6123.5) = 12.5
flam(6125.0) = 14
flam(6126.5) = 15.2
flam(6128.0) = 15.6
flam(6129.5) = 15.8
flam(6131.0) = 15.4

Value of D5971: 0.28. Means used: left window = 12.5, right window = 14.4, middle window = 10.4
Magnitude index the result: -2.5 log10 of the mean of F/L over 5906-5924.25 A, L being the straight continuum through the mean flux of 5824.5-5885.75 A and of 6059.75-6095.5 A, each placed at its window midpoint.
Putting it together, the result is 0.343 mag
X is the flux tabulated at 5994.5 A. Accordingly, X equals 11.5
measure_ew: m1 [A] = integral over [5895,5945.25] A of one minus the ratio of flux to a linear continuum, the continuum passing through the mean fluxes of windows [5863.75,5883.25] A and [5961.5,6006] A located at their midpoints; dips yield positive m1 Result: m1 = 7.8 A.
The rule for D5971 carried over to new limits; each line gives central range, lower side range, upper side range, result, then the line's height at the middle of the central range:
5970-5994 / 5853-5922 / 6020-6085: 0.087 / 11.4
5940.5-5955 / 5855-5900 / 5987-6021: 0.030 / 10.2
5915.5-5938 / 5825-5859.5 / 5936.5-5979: 0.131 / 10.7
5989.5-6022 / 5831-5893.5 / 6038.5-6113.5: 0.097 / 13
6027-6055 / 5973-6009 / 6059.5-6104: -0.046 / 12.9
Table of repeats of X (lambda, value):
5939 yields 9.92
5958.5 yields 9.56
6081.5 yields 13.3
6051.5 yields 14.5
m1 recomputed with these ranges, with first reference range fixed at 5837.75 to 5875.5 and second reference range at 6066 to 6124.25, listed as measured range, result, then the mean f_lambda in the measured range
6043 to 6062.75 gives -0.48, 14.2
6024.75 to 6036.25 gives 0.61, 12.8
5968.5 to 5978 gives 2.05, 10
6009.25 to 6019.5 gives 1.00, 12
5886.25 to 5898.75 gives 7.46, 4.72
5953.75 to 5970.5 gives 3.31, 10.1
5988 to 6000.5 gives 1.51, 11.5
